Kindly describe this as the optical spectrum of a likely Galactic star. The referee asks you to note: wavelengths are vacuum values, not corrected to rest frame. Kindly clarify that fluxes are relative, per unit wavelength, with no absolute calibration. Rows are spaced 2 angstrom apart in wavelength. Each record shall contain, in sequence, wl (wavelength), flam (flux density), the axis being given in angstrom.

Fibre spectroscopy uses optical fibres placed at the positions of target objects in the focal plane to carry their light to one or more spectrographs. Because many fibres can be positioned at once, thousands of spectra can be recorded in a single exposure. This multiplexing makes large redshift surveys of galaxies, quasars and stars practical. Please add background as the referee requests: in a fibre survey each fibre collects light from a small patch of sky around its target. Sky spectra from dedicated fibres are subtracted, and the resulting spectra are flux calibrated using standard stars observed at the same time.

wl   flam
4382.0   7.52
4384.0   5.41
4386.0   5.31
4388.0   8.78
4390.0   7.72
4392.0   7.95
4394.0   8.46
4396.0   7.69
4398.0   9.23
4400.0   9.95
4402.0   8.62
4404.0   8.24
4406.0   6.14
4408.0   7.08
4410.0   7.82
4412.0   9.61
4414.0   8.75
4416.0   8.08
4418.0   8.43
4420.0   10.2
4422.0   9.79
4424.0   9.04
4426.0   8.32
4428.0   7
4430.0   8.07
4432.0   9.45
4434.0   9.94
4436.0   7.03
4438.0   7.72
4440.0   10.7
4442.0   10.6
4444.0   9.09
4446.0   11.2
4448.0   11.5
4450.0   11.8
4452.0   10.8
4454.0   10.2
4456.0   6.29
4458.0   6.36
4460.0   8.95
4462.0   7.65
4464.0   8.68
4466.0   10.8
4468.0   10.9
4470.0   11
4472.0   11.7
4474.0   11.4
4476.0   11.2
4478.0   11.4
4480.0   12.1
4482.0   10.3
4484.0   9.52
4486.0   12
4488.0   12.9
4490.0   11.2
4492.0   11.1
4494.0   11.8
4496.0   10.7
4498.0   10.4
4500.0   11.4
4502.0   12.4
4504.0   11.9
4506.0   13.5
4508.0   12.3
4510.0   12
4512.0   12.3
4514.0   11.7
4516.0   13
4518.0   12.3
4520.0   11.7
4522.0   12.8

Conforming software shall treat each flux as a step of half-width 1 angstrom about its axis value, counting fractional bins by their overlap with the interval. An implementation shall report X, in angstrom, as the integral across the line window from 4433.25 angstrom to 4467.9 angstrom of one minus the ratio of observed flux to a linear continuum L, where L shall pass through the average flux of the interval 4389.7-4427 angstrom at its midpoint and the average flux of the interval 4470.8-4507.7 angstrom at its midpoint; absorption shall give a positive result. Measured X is 2.2 angstrom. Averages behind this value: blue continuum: 8.49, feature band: 9.41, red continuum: 11.5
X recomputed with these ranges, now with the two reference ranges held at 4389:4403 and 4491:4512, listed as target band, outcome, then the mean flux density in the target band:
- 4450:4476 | 2.2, 9.71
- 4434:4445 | 0.8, 9.11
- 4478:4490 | -0.1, 11.4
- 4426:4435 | 0.9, 8.58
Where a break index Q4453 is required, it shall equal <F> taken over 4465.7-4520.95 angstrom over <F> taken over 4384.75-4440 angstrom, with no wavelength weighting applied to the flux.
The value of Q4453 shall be 1.39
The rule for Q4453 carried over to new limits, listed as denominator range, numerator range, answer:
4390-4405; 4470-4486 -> 1.31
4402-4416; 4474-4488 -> 1.41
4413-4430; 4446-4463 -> 1.07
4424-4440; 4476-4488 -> 1.33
